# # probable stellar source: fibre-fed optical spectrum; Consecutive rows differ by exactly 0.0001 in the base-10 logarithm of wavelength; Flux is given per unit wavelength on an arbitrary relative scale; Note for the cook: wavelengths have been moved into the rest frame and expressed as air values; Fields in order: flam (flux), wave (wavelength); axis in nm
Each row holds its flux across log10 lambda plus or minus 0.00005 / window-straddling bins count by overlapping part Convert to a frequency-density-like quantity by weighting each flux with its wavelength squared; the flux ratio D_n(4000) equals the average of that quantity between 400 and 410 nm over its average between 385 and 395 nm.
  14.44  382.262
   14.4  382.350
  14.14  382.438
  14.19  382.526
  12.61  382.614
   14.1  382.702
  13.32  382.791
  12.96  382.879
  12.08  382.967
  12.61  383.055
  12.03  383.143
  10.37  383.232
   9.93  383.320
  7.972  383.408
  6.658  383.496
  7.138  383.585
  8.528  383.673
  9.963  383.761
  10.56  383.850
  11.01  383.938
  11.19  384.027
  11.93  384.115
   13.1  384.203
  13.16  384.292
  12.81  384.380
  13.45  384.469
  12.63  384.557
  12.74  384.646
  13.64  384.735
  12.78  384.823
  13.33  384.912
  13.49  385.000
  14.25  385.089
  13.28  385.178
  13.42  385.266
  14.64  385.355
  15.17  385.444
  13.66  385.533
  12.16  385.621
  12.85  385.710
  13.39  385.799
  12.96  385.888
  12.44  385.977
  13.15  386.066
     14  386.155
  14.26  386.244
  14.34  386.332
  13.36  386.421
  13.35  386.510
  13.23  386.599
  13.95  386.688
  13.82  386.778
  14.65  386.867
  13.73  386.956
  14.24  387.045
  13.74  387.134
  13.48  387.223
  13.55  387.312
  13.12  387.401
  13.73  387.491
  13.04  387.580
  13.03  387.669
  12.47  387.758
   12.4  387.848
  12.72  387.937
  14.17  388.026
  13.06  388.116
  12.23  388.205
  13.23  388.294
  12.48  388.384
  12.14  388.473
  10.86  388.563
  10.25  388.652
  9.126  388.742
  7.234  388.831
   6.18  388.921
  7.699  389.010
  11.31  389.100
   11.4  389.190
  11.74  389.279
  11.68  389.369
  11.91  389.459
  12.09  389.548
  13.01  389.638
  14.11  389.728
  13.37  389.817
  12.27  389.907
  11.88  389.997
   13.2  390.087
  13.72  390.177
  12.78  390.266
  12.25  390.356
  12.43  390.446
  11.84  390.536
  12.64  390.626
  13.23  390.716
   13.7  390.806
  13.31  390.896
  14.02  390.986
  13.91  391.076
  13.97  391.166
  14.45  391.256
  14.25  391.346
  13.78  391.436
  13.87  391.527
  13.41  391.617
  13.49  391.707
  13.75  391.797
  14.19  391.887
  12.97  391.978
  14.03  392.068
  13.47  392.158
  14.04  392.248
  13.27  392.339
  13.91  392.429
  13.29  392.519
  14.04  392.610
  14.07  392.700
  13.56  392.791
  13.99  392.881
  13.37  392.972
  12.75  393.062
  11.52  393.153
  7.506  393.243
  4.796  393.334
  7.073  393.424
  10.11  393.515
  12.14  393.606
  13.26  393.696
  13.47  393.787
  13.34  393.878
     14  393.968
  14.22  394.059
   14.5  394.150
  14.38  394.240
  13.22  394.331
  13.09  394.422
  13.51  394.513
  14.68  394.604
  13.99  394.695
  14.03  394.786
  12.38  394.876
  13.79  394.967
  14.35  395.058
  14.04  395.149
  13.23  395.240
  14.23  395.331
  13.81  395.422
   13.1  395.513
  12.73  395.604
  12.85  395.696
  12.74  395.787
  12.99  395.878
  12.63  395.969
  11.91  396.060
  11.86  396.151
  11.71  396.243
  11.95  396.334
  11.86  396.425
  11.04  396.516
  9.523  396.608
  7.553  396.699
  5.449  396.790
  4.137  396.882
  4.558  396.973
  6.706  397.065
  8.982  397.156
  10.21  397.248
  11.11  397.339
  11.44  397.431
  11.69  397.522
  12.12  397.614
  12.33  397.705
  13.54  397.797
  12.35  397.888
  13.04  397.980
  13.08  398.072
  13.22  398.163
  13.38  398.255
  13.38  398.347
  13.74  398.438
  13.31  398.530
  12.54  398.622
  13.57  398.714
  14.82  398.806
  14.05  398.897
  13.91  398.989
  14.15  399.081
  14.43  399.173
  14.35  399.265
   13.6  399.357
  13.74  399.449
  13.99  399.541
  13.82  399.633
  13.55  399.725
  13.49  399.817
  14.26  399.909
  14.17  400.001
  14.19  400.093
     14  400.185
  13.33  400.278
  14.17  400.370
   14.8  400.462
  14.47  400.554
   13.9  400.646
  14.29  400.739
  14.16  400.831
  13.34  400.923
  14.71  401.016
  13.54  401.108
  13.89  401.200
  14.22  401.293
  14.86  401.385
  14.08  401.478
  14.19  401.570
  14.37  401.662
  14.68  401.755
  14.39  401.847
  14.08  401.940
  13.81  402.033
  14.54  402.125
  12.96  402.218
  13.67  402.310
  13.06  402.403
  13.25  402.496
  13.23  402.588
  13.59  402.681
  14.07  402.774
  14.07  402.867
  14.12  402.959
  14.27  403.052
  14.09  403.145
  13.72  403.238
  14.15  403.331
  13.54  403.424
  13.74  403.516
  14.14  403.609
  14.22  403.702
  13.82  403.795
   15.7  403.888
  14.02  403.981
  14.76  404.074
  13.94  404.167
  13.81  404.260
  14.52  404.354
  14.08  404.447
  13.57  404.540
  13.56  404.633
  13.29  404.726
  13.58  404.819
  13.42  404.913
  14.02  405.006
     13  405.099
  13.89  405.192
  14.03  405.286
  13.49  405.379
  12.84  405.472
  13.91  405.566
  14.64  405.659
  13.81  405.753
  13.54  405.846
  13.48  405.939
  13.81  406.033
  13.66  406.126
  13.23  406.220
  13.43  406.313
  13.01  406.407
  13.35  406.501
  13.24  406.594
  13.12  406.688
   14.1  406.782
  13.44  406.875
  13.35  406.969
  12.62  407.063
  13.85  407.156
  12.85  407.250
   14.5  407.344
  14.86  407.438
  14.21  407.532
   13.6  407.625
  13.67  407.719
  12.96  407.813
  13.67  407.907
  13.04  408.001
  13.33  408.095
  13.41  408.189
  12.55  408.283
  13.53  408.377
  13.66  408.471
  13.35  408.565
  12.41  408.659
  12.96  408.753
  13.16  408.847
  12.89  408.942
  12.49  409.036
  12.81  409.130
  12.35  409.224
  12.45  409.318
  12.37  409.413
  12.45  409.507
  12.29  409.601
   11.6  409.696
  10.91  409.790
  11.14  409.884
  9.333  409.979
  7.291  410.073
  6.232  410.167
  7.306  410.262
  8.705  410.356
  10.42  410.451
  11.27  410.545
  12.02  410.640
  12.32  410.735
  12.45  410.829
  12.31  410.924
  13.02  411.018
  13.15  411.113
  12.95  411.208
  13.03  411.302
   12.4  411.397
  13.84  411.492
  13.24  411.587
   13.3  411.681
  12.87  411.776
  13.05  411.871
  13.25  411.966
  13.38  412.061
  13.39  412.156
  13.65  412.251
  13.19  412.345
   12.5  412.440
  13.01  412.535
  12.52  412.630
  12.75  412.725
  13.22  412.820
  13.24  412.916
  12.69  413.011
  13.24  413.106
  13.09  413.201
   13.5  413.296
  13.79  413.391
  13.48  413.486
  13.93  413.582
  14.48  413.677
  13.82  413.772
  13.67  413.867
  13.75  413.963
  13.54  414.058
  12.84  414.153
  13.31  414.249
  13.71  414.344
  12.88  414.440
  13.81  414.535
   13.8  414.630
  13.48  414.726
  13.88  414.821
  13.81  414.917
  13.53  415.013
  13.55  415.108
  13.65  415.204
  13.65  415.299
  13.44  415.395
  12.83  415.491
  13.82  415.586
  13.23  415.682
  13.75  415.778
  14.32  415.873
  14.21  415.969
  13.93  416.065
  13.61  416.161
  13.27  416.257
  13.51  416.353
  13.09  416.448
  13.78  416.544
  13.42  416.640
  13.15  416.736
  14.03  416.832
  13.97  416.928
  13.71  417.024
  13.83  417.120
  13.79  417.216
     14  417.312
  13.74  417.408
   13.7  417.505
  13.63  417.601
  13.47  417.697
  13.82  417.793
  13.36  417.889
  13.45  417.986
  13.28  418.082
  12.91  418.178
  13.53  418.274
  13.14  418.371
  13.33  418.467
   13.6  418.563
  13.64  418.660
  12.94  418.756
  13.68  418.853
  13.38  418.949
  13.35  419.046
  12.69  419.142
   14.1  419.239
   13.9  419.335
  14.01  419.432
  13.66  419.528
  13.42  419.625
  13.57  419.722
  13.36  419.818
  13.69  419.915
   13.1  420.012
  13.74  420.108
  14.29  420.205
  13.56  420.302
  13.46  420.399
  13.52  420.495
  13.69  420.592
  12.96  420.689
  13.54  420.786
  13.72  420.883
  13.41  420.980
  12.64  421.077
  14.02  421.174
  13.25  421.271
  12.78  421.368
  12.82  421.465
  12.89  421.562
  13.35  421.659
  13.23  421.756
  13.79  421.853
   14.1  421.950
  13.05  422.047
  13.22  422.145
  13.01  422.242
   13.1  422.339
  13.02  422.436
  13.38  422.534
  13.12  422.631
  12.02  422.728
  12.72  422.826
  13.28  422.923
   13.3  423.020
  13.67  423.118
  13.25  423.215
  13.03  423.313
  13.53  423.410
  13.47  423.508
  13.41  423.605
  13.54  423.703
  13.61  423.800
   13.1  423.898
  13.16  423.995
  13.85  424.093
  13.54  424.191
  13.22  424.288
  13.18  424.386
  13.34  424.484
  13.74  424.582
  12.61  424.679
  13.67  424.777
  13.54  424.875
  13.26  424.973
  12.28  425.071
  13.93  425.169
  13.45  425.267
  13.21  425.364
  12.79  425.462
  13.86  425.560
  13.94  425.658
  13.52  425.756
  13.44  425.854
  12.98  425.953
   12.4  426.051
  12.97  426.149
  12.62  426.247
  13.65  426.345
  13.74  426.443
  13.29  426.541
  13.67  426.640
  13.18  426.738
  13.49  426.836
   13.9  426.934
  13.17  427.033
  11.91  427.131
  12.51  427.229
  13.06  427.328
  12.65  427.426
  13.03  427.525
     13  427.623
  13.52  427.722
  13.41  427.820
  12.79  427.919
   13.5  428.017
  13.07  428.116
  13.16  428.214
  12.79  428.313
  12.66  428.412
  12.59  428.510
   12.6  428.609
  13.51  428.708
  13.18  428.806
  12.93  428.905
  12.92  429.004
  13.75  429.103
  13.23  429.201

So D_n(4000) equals 1.1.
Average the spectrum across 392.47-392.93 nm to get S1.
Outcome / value 13.8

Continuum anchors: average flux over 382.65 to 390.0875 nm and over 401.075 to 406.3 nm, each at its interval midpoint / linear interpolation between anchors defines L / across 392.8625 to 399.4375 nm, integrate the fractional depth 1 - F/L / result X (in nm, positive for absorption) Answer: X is 0.52 nm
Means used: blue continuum 12.3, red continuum 13.9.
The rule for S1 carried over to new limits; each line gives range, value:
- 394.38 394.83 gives 13.8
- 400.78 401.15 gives 14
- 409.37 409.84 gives 11.9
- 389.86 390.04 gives 12.1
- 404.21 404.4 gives 14.1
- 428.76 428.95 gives 13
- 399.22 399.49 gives 13.9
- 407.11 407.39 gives 13.7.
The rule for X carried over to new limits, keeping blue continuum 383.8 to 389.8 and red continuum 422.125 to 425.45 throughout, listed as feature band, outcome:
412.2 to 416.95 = -0.138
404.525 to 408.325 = -0.166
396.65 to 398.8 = 0.305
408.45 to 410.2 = 0.176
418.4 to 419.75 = -0.034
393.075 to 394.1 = 0.135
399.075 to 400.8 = -0.157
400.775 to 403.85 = -0.253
